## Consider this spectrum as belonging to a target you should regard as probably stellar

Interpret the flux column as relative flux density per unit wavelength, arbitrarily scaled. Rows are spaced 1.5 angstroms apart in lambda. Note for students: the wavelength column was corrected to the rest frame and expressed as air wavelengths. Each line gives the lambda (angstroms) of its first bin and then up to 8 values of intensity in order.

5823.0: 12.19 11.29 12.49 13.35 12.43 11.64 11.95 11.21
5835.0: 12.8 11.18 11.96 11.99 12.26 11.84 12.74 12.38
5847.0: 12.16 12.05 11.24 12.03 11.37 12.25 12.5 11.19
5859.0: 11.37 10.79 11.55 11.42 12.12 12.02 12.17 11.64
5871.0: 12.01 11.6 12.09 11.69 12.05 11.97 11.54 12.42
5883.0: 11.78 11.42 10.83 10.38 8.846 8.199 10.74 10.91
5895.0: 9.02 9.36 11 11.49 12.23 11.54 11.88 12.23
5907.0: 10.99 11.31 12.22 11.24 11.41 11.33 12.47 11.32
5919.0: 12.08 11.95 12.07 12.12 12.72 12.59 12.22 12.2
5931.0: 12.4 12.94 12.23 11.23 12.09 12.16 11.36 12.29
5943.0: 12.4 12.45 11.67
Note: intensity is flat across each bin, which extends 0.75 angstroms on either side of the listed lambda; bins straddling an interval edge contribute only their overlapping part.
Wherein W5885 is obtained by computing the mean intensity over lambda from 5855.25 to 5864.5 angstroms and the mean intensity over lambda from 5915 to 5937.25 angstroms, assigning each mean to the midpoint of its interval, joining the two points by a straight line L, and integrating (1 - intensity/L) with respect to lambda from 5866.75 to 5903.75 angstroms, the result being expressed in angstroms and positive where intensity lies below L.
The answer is 1.9 angstroms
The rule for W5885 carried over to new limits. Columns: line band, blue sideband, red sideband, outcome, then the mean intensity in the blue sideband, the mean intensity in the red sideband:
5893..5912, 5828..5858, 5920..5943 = 1.45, 12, 12.2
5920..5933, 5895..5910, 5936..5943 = -0.68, 11.3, 12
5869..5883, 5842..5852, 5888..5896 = -1.93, 12.1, 9.56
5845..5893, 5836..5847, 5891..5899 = -1.66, 12.1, 10.2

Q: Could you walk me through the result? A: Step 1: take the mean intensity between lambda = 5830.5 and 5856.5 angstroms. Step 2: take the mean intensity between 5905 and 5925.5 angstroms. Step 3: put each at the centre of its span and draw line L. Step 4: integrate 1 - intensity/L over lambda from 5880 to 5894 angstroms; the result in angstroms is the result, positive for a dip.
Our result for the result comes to 1.4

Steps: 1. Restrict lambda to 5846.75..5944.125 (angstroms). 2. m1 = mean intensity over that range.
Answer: 11.6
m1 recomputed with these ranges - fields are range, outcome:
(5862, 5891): 11.4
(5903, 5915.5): 11.6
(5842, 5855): 12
